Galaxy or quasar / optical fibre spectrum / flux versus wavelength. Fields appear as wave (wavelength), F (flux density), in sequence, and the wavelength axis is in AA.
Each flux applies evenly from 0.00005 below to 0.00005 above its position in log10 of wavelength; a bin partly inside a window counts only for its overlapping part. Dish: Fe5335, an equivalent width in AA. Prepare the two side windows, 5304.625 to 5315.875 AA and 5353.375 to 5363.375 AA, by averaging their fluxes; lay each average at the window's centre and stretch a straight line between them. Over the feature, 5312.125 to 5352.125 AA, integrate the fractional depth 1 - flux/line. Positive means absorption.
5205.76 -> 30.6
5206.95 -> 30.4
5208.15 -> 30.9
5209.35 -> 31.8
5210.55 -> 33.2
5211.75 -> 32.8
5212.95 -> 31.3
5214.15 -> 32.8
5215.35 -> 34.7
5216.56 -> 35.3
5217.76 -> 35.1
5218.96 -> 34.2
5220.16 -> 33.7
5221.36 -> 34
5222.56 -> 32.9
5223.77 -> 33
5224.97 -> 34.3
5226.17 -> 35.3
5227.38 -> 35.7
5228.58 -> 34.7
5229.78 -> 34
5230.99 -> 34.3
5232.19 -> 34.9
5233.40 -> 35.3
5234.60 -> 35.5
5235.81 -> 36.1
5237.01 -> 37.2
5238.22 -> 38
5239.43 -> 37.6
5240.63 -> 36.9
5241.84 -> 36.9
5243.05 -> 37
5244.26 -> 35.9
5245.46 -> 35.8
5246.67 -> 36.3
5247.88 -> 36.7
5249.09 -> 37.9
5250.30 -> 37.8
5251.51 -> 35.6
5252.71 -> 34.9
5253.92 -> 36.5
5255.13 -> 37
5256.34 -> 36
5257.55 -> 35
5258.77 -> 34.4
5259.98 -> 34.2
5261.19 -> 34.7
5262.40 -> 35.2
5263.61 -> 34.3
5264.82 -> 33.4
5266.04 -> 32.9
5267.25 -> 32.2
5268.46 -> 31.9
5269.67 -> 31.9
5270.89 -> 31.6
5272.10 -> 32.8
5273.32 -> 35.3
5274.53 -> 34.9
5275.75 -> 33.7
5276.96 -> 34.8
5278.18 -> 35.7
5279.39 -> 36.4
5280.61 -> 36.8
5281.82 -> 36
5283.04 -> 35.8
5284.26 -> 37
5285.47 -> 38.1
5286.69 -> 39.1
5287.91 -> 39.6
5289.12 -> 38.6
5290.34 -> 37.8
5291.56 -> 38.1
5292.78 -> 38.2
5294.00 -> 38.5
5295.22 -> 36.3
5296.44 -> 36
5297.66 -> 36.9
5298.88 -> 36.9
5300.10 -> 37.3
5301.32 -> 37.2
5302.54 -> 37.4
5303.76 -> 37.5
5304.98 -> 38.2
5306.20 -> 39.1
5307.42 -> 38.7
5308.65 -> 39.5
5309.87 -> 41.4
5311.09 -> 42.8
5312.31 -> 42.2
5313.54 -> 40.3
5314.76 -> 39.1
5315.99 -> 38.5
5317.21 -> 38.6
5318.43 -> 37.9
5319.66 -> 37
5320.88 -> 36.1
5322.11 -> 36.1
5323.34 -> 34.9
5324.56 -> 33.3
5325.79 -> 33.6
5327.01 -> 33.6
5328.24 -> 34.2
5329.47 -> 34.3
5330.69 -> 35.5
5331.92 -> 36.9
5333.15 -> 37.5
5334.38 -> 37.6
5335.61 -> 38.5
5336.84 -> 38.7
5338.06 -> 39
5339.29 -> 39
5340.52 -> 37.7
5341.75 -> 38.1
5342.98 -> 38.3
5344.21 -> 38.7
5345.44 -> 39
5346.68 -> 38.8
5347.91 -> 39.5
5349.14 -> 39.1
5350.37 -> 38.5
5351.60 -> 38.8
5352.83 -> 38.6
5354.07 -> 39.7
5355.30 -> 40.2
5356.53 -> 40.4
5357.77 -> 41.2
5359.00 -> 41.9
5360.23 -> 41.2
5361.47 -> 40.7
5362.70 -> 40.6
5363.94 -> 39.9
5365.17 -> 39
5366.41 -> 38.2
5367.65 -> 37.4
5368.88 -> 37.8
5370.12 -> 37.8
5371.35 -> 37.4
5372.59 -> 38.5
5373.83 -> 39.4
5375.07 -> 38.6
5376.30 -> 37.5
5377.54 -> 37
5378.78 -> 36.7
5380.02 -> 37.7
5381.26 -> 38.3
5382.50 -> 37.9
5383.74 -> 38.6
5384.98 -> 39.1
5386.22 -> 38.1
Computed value 2.85 AA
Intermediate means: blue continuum 40.1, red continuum 40.7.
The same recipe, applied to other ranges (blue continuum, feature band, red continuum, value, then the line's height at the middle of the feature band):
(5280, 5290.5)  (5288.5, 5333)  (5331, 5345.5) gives 0.5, 37.9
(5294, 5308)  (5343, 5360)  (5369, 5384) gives -0.8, 37.8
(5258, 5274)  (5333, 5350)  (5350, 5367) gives 0.1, 38.8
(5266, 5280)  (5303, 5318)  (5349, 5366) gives -1.3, 36.5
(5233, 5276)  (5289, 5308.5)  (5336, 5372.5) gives -0.4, 37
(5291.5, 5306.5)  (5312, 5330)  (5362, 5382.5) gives 0.5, 37.7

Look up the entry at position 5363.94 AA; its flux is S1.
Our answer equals 39.9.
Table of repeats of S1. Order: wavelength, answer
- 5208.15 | 30.9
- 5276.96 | 34.8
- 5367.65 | 37.4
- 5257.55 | 35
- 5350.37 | 38.5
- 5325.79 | 33.6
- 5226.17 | 35.3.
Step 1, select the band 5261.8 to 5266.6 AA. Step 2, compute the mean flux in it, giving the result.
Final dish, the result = 33.9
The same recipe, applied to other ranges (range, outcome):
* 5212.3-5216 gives 32.9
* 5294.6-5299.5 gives 36.5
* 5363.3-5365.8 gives 39.4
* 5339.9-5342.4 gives 37.9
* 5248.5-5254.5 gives 36.6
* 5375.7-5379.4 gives 37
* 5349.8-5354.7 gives 38.9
